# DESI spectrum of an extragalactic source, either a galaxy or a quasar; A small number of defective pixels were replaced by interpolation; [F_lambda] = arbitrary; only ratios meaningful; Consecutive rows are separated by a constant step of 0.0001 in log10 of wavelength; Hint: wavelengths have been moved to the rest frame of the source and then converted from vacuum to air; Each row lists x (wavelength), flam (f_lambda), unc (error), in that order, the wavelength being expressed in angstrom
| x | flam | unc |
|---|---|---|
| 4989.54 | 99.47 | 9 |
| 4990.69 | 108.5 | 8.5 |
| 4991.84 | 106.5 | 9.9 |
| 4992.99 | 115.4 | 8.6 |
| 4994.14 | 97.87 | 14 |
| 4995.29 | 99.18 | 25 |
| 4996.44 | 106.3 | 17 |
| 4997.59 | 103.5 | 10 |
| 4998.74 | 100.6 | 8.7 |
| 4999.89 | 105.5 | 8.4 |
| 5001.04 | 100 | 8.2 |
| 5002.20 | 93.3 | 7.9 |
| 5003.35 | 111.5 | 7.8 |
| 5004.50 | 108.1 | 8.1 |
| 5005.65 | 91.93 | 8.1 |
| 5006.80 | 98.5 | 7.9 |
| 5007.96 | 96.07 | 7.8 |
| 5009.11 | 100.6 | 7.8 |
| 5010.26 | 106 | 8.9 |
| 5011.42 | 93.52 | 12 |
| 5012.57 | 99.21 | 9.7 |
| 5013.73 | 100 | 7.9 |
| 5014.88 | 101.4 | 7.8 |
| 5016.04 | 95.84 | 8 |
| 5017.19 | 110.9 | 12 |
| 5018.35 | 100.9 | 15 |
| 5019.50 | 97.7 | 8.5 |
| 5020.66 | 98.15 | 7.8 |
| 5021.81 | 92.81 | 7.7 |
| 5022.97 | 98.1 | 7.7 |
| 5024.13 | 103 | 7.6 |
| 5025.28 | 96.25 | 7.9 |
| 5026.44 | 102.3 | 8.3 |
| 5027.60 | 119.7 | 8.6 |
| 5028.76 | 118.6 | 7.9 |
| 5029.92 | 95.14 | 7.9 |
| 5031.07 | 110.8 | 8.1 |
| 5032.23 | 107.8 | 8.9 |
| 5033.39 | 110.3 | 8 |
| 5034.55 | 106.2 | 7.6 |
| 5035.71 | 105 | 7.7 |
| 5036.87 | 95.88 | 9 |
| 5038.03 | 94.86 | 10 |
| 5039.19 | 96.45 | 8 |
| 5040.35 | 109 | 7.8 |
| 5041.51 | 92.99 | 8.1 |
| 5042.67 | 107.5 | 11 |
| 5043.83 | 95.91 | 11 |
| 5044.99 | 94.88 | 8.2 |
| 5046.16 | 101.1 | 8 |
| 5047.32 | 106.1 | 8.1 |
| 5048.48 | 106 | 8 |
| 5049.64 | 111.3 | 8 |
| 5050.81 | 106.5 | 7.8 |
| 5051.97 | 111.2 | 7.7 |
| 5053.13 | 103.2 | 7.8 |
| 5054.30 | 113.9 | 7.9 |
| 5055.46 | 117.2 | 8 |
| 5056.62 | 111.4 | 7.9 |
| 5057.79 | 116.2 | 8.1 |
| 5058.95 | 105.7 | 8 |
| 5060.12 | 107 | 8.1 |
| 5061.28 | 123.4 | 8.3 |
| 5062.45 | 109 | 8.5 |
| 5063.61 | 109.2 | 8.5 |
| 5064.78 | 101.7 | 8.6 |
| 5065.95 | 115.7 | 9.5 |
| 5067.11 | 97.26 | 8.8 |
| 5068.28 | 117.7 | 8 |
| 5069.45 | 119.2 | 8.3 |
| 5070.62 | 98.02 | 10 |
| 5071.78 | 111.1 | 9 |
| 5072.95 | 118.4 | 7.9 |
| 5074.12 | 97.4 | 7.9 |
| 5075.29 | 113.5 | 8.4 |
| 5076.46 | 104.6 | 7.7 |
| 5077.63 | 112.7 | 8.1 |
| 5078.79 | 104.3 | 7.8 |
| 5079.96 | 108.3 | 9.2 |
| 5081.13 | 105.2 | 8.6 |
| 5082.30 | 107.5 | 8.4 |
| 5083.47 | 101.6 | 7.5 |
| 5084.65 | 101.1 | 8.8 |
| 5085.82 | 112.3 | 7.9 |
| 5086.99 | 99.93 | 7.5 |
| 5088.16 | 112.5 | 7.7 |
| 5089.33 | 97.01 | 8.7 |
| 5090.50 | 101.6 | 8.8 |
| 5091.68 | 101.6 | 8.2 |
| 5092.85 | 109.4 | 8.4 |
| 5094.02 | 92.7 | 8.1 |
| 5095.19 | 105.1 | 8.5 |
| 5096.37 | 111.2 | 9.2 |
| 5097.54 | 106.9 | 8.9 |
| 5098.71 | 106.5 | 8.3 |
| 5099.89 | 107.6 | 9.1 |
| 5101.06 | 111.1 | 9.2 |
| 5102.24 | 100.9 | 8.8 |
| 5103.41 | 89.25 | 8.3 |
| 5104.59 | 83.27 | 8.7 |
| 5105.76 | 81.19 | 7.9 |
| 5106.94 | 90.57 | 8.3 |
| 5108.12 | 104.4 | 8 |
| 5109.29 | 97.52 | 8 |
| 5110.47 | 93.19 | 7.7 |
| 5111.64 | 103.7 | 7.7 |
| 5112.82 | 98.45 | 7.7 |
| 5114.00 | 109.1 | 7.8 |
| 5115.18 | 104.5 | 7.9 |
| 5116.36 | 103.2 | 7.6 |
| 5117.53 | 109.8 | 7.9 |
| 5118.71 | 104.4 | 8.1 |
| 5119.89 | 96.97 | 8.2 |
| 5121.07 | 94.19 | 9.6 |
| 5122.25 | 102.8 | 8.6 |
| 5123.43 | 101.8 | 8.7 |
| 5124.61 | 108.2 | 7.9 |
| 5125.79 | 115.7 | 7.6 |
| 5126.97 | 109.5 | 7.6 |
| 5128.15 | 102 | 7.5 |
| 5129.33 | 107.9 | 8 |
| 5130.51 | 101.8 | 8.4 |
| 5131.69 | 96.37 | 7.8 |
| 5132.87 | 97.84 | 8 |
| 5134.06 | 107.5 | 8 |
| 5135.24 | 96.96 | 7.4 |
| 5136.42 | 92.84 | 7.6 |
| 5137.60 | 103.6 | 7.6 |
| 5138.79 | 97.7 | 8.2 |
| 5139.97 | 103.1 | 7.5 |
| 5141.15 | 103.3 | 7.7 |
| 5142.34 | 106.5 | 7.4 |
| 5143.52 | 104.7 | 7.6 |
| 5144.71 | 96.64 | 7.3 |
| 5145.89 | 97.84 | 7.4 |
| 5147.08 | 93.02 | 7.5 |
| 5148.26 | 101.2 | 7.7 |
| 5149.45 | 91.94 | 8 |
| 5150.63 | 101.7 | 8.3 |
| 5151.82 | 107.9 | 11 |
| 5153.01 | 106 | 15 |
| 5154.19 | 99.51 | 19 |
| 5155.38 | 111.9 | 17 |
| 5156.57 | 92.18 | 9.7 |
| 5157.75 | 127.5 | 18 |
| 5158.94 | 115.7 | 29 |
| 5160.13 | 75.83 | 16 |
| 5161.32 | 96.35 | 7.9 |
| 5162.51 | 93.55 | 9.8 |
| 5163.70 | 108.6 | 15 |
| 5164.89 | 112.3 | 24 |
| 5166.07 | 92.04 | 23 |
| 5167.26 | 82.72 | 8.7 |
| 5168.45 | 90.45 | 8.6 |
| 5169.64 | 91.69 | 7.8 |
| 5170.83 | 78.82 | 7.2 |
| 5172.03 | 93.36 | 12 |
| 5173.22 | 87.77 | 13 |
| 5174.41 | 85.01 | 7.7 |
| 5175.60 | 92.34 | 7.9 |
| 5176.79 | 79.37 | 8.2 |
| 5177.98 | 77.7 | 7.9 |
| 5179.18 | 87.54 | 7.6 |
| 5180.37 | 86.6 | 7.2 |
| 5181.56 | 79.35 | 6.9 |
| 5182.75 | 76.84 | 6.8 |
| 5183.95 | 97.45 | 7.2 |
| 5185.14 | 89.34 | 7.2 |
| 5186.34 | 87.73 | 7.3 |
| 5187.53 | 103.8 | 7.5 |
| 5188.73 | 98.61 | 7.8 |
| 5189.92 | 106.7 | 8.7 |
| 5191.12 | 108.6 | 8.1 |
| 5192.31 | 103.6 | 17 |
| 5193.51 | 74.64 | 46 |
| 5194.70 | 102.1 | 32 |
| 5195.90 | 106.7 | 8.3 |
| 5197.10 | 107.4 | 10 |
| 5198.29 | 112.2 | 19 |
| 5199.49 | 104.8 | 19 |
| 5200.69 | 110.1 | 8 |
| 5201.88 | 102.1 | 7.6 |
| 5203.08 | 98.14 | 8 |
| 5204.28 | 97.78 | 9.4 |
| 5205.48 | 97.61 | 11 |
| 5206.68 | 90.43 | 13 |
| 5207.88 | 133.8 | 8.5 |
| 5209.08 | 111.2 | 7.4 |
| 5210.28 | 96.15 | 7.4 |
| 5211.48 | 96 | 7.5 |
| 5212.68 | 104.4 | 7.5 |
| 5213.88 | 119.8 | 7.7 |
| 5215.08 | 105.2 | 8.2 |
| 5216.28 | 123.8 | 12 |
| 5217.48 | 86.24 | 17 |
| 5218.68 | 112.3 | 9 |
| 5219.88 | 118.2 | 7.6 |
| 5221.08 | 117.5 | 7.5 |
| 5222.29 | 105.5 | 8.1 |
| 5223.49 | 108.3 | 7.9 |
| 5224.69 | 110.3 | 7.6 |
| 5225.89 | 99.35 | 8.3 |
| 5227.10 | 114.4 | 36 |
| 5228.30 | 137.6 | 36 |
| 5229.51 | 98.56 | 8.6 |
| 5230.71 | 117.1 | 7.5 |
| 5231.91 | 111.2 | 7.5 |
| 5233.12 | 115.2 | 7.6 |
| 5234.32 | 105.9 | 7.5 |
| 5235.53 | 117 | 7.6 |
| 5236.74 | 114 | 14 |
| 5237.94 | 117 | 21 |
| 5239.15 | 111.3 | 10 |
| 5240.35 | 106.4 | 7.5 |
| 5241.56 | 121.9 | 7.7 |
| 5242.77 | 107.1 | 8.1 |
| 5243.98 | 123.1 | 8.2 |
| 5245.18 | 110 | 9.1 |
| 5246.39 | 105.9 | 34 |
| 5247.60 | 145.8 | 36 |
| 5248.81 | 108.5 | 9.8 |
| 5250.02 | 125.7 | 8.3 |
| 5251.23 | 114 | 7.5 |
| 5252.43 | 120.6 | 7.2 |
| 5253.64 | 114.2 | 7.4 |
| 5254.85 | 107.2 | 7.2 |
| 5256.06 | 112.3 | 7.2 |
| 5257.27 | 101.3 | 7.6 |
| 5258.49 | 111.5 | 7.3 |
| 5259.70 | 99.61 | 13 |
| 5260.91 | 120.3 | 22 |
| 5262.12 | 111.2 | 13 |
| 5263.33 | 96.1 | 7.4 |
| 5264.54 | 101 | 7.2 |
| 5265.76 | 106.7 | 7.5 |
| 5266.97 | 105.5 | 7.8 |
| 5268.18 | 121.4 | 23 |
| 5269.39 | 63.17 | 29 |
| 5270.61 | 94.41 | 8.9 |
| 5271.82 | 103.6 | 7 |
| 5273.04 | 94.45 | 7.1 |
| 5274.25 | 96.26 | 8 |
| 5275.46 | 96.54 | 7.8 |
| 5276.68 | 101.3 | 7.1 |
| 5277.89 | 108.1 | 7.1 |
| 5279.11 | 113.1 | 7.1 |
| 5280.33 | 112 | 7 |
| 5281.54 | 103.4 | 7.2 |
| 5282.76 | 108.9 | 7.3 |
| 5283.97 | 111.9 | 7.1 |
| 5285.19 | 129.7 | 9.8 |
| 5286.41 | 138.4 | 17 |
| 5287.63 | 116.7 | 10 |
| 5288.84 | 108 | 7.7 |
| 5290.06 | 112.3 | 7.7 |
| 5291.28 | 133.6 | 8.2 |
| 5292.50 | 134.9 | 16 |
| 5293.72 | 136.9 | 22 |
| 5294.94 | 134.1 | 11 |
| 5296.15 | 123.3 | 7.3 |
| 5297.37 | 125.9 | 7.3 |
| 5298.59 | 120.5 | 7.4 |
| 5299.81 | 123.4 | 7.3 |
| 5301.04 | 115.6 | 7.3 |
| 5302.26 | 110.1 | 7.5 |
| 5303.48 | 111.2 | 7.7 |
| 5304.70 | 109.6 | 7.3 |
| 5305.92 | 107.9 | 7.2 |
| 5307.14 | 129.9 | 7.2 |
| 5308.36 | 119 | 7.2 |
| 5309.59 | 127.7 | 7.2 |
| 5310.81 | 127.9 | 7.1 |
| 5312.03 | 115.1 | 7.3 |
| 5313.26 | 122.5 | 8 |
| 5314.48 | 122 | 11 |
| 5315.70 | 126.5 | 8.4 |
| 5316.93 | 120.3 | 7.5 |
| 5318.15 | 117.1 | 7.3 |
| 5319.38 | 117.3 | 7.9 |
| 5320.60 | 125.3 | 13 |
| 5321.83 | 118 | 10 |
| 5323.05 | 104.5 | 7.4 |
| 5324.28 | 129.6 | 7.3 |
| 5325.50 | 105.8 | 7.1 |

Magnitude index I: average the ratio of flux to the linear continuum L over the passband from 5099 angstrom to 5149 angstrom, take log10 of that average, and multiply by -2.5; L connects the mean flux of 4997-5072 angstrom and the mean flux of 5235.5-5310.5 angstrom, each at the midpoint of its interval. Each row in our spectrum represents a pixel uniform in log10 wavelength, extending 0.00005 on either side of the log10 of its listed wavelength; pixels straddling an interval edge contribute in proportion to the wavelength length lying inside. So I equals 0.07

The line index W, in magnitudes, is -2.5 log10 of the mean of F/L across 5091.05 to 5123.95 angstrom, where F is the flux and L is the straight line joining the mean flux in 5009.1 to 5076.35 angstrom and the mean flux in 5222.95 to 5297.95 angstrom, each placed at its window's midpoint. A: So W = 0.070 mag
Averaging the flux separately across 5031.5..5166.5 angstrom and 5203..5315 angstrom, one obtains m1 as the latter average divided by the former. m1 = 1.08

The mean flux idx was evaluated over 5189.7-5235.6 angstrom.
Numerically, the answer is 107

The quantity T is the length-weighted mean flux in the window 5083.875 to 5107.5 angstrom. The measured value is 101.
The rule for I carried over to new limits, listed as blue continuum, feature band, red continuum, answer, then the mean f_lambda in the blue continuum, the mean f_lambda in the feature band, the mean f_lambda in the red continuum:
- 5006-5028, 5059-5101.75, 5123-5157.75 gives -0.06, 100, 107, 102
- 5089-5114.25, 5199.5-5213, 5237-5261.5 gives 0.07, 100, 103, 114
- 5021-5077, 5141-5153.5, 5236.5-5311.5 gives 0.09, 106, 101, 114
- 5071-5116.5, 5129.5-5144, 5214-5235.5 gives 0.05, 103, 101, 111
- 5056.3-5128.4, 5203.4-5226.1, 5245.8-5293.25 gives 0.02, 105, 107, 111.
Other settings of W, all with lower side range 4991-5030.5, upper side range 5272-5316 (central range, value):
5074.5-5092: 0.00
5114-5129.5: 0.03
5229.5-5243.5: 0.02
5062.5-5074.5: -0.04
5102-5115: 0.12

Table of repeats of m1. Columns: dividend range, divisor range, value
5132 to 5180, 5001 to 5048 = 0.95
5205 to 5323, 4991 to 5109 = 1.09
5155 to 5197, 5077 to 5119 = 0.92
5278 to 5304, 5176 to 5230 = 1.18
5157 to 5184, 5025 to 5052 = 0.88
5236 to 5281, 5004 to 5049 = 1.07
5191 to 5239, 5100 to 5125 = 1.08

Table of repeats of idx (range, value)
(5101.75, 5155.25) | 101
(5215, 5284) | 110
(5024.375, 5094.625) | 106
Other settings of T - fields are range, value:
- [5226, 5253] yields 116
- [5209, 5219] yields 106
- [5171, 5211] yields 96.4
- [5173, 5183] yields 83.8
